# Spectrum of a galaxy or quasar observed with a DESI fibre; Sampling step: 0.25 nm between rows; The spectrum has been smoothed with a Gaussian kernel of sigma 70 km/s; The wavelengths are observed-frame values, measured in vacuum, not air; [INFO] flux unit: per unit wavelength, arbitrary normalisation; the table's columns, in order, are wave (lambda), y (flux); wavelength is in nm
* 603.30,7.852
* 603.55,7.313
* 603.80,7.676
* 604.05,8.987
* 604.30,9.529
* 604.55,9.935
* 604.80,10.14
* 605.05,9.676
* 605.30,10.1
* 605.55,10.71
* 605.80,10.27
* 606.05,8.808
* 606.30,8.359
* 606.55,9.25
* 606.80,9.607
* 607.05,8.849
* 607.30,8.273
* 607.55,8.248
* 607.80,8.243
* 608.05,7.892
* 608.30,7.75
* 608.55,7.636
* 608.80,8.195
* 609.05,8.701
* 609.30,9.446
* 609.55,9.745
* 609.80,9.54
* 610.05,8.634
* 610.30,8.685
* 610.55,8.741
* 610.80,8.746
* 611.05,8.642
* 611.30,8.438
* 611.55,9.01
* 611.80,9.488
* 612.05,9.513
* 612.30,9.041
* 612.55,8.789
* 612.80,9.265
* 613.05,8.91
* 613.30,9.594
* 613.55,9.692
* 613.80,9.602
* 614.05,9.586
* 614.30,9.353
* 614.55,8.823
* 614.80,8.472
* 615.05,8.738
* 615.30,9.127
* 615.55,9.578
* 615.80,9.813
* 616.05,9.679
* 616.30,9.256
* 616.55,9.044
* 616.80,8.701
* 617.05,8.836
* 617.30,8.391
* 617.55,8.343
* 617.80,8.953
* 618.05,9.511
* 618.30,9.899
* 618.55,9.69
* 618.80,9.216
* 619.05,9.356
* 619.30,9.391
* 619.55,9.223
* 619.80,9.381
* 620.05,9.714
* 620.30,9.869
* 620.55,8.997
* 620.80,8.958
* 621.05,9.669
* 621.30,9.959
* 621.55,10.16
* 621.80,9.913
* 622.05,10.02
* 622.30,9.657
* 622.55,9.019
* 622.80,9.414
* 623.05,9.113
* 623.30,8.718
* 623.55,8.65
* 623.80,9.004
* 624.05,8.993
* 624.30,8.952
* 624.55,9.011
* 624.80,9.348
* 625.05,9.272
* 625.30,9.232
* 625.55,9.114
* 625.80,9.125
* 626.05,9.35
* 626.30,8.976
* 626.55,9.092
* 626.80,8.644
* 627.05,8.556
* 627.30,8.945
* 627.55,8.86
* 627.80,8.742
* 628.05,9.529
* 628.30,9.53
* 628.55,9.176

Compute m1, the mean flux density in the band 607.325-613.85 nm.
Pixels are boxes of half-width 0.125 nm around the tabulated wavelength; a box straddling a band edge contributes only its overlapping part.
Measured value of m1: 8.84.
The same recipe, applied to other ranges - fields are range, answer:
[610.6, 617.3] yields 9.13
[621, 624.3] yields 9.38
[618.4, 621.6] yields 9.49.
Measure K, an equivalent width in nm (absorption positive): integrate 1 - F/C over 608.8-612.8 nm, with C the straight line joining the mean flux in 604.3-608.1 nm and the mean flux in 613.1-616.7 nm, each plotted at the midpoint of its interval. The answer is 0.12 nm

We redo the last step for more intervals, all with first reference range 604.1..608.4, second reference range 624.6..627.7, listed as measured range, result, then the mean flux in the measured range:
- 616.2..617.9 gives 0.059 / 8.78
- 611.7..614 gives -0.052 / 9.33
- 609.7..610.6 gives 0.024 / 8.9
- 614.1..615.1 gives 0.022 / 8.91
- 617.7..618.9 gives -0.050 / 9.47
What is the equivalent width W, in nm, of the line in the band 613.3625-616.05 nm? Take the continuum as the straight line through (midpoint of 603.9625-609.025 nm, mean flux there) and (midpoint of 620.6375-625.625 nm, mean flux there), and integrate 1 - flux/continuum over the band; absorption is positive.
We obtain -0.042 nm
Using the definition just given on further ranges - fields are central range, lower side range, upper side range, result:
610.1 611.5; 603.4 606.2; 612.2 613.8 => 0.092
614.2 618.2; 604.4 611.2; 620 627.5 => 0.035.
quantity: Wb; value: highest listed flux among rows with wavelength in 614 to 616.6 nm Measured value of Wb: 9.813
